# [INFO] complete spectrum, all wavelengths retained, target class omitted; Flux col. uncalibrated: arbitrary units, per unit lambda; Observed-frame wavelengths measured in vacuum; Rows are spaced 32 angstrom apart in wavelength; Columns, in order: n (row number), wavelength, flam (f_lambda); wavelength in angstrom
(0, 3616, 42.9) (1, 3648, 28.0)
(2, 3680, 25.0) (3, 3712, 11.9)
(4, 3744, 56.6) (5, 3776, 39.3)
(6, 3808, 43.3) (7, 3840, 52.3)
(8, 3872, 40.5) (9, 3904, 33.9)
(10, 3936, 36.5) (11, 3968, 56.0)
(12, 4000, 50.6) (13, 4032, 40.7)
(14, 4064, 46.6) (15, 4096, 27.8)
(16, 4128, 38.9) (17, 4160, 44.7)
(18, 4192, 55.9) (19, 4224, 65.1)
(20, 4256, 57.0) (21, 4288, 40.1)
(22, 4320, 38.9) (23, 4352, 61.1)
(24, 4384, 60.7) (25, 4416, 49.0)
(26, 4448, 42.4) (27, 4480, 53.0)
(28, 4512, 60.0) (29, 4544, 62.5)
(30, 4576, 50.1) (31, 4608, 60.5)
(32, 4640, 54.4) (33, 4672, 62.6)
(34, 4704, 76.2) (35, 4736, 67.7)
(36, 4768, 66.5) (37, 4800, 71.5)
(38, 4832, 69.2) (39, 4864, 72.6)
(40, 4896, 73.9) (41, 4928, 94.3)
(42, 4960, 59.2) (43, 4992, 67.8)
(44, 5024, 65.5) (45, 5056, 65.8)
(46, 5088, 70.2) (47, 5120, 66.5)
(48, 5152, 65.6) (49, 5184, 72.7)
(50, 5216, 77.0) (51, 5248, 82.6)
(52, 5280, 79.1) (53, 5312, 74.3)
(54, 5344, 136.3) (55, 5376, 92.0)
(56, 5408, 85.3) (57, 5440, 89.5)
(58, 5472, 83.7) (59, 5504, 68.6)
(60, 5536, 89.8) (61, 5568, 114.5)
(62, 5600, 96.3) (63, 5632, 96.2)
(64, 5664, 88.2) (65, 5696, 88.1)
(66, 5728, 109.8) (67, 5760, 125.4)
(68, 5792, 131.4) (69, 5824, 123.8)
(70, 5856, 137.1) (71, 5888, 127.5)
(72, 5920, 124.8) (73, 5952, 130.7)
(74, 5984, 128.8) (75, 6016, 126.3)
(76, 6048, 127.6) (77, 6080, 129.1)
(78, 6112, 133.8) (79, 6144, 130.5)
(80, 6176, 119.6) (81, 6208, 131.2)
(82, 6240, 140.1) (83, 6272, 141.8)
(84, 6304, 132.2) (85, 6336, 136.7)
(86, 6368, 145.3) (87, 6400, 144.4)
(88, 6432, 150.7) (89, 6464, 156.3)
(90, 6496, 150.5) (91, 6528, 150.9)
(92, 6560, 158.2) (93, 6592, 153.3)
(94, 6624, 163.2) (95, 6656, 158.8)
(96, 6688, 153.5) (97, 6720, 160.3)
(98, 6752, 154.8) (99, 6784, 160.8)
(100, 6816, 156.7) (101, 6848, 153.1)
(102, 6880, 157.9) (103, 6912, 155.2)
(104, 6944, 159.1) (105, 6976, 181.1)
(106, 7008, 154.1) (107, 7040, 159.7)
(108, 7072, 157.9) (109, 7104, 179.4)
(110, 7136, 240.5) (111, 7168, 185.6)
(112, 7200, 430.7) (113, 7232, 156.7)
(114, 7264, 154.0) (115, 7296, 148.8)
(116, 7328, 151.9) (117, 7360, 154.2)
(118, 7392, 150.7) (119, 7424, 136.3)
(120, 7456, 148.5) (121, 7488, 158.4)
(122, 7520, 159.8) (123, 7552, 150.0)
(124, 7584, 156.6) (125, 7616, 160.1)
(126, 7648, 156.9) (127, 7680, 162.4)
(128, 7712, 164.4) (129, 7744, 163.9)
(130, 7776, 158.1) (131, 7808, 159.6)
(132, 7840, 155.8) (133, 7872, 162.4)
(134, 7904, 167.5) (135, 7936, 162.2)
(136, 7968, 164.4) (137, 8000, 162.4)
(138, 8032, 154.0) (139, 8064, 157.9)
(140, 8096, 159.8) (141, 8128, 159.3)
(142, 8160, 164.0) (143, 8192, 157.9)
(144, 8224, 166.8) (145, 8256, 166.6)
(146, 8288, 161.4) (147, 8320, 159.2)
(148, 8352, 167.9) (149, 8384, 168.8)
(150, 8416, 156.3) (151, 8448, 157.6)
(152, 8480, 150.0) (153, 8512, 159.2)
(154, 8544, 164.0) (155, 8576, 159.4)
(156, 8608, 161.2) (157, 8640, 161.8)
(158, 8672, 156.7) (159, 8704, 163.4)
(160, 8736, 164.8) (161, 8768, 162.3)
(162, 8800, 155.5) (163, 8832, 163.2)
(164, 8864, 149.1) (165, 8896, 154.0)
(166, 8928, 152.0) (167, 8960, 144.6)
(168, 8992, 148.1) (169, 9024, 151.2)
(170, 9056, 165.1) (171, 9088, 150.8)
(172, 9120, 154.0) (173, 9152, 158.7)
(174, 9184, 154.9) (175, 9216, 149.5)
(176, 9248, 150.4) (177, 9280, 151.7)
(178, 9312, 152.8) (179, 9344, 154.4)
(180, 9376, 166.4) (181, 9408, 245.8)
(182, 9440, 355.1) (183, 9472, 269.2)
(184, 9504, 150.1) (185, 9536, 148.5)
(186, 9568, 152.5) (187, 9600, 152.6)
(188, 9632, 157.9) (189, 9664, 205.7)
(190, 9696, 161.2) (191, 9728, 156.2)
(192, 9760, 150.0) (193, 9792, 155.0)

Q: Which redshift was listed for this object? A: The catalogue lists 0.44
